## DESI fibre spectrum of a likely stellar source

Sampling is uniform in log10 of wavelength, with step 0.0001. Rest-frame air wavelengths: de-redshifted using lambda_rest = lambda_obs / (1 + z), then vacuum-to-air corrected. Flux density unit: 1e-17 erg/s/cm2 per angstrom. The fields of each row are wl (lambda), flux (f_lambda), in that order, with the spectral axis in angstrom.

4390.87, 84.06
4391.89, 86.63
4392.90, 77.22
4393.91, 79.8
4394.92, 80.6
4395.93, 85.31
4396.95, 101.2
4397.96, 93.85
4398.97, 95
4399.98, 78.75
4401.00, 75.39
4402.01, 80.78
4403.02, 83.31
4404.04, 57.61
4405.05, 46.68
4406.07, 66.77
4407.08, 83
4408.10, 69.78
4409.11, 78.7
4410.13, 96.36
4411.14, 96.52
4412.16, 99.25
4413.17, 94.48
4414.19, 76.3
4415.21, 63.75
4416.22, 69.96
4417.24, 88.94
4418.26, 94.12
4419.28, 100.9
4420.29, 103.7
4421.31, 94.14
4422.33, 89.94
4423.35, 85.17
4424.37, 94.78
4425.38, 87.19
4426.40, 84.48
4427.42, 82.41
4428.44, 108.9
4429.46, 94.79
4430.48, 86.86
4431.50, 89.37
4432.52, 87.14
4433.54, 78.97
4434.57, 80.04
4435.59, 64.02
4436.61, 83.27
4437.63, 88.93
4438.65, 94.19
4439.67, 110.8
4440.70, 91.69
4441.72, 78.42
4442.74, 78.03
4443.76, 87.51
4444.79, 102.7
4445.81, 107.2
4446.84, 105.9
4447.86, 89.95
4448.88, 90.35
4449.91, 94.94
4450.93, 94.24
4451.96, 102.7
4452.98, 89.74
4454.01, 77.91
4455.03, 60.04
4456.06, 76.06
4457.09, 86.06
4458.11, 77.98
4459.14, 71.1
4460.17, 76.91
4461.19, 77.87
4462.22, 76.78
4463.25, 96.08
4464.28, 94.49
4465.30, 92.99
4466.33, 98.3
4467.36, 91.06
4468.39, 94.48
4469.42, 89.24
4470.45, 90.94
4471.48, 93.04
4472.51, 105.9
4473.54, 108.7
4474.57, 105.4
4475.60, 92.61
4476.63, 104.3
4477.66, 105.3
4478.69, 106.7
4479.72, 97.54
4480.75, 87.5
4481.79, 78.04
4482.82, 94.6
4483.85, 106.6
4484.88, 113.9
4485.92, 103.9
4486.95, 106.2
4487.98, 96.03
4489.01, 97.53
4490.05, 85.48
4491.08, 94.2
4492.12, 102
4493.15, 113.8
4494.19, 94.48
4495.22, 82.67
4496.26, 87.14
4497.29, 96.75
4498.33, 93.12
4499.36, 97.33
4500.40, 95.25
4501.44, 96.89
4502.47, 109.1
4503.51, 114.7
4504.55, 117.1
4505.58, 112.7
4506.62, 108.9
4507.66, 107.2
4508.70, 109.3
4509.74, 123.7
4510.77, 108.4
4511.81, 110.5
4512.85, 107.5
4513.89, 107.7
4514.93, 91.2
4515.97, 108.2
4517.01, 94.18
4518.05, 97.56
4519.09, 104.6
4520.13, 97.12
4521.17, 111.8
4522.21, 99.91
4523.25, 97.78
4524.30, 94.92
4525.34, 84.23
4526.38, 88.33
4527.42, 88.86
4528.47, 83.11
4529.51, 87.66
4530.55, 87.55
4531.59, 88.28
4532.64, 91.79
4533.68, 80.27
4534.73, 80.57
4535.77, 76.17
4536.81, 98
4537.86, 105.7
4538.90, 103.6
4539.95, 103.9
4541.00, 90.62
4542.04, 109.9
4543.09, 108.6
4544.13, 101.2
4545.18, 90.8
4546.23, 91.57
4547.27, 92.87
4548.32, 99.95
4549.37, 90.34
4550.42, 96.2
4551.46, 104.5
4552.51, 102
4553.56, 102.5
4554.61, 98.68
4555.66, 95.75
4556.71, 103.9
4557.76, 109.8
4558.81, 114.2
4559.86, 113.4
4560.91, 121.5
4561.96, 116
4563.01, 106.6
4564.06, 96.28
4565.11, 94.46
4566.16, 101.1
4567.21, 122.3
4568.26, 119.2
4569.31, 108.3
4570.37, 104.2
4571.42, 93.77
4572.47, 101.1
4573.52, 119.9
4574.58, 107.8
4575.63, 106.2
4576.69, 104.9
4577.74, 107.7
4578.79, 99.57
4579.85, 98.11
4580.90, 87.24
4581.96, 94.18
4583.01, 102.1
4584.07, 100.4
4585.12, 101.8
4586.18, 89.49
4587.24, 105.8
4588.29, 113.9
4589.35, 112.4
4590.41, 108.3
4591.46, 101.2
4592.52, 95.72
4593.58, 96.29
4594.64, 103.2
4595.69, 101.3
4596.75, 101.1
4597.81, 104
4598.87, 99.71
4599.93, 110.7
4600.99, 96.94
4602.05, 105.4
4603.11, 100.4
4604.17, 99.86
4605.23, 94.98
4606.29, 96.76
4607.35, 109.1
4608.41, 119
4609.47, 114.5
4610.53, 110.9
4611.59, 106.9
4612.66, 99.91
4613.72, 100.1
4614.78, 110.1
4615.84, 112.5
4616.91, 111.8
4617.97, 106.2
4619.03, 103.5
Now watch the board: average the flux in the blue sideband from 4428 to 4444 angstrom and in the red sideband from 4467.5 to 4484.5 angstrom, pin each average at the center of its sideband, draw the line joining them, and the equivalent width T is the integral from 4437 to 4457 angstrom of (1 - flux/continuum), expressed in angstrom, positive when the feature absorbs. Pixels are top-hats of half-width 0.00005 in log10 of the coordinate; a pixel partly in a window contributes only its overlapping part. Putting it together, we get 0.0 angstrom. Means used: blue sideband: 87.6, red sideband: 97.6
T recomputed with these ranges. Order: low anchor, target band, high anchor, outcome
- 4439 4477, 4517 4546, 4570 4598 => 0.89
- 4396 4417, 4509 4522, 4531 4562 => -1.39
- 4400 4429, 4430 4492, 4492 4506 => 1.16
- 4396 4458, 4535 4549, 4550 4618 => 0.31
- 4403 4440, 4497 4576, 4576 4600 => -3.95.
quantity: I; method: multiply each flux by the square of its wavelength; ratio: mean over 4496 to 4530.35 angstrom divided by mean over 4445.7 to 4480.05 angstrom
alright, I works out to 1.13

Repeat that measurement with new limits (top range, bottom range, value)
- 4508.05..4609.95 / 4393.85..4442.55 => 1.26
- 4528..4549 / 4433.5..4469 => 1.11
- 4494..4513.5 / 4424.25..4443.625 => 1.23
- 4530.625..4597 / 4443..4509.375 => 1.10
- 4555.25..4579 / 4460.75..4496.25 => 1.16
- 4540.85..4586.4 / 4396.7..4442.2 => 1.28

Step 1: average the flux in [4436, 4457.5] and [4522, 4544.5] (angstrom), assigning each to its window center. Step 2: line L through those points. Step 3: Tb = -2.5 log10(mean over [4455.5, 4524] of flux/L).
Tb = -0.07 mag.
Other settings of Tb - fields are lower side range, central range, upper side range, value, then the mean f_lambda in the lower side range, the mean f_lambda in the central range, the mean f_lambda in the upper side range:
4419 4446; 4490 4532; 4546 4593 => -0.02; 89.9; 99.7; 104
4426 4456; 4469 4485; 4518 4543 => -0.09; 89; 98.5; 94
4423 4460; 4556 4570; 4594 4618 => -0.09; 87.8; 110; 105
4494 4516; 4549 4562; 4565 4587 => -0.02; 104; 105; 103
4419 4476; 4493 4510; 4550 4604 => -0.08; 89.9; 103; 104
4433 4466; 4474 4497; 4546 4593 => -0.07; 86.9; 98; 104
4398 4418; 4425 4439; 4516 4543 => -0.05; 79.6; 86.3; 94.3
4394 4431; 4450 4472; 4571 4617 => 0.05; 85.2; 86.3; 104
